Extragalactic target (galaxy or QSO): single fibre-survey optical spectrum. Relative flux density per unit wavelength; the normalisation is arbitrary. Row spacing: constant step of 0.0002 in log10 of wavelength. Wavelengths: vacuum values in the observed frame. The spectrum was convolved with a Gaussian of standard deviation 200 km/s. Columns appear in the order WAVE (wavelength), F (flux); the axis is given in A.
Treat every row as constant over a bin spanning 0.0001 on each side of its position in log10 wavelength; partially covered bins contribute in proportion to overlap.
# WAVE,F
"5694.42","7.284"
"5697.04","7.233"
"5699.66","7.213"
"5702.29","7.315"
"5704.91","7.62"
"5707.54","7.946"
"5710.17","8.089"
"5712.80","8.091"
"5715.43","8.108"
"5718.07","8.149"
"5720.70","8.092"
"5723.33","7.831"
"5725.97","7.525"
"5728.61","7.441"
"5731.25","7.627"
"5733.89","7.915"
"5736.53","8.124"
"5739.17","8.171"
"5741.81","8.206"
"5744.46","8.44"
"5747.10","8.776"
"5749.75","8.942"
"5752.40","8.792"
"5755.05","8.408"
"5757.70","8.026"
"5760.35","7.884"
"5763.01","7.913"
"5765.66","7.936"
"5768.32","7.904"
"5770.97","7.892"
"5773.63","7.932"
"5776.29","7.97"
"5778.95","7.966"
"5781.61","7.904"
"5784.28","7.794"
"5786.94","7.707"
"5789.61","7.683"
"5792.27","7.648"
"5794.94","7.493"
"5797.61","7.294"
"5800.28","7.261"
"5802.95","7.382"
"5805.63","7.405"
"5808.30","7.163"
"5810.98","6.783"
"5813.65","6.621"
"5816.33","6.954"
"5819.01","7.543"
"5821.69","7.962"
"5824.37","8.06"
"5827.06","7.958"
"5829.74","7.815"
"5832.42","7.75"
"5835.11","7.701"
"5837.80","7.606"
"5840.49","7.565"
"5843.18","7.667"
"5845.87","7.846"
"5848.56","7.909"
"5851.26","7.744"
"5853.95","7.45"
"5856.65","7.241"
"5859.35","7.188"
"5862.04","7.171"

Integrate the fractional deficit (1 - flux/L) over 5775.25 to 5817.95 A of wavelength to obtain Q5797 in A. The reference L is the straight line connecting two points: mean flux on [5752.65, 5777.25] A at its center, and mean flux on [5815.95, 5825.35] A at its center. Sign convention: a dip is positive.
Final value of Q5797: 2.2 A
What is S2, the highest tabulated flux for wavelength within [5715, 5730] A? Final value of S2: 8.149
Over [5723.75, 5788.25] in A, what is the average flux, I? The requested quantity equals 8.05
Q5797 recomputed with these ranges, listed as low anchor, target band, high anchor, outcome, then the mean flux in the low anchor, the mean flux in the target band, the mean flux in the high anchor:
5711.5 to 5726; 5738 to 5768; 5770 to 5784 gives -1.3 A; 8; 8.3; 7.92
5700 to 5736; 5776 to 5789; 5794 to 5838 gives -0.5 A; 7.82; 7.85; 7.45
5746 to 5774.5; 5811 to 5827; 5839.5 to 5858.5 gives 0.8 A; 8.22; 7.42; 7.62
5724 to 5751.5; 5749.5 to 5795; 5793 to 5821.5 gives -1.8 A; 8.12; 7.98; 7.23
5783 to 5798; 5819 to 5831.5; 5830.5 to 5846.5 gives -0.4 A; 7.62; 7.9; 7.69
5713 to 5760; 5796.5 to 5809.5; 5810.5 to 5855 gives 0.8 A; 8.15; 7.3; 7.6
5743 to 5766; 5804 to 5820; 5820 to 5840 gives 1.8 A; 8.36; 7.07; 7.82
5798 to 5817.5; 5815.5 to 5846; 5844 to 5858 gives -1.4 A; 7.09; 7.71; 7.64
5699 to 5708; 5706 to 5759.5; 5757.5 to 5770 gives -2.9 A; 7.51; 8.13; 7.92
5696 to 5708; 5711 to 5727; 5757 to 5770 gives -0.9 A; 7.44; 7.98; 7.93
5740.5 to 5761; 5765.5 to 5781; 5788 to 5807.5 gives 0.1 A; 8.45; 7.93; 7.45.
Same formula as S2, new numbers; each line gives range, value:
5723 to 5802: 8.942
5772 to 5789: 7.97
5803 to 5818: 7.405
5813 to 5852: 8.06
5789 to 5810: 7.683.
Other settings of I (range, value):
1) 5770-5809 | 7.64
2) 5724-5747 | 7.97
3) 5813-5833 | 7.61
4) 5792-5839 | 7.46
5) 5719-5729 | 7.77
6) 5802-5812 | 7.18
